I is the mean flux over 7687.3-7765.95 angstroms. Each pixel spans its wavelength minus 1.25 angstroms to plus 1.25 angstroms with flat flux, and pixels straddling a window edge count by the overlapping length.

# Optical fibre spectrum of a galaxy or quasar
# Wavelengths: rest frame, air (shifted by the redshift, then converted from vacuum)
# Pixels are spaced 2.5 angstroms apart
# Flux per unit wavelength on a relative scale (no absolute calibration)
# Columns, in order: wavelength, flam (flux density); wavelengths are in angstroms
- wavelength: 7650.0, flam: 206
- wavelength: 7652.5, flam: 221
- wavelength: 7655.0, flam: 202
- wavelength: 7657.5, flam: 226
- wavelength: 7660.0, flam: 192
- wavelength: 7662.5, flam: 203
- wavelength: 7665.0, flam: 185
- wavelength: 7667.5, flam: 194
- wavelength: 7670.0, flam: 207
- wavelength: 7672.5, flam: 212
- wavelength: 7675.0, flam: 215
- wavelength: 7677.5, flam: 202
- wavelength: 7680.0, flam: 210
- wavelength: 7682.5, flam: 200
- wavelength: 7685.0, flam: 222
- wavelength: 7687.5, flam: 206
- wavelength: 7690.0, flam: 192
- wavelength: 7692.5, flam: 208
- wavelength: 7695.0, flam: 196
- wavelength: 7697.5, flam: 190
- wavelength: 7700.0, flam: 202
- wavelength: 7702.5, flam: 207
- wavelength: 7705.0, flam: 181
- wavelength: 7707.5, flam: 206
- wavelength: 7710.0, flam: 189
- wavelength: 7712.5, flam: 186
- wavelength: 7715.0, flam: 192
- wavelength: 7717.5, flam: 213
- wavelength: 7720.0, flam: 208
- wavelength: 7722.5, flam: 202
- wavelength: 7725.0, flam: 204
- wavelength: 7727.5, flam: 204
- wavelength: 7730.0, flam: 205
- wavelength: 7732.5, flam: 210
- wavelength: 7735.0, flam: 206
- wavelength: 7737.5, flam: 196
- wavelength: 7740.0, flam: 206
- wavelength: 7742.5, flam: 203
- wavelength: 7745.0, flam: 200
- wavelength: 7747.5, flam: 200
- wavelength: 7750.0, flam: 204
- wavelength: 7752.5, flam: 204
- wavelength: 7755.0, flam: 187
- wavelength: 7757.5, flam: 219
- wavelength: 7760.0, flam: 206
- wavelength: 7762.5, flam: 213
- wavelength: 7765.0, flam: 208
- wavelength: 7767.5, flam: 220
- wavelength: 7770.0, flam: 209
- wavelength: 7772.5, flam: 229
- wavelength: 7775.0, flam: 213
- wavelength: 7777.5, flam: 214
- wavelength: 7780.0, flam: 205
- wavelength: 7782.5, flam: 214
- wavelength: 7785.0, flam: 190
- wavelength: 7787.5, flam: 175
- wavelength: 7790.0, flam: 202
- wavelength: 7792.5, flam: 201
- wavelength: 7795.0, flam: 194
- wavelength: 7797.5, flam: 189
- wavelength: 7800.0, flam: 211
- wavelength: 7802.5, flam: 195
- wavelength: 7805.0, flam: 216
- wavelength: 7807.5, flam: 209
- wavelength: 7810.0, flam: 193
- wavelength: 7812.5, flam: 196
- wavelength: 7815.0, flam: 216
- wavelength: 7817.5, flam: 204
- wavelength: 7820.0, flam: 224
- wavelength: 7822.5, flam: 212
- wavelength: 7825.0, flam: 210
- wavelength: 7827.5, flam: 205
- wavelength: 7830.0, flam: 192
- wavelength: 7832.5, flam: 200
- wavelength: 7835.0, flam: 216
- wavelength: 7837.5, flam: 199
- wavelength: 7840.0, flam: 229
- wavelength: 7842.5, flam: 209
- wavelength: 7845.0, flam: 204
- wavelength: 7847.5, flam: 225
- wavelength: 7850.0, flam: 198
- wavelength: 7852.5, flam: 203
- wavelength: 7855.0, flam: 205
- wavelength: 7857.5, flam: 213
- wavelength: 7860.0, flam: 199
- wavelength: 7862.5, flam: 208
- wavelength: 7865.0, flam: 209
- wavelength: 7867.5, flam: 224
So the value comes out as 202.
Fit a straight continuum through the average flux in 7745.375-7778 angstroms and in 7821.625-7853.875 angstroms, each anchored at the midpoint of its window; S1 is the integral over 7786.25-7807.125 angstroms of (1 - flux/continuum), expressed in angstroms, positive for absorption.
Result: 1.0 angstroms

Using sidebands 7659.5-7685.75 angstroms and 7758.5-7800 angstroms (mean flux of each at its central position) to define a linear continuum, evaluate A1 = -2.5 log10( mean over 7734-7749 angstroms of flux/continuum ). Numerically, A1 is 0.02 mag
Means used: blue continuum 204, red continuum 205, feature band 202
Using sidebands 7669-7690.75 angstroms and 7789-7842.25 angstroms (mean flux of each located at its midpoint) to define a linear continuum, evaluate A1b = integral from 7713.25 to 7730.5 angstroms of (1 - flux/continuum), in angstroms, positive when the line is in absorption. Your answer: 0.30 angstroms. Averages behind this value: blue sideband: 208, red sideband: 205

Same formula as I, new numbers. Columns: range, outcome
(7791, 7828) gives 205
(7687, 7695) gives 201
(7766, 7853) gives 206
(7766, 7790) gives 207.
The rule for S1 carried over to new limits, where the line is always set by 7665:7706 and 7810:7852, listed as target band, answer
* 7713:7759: 0.3 angstroms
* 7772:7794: 0.3 angstroms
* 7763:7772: -0.4 angstroms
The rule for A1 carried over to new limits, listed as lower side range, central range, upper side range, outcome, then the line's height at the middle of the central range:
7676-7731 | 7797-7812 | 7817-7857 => 0.02 mag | 207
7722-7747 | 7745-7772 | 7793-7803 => -0.03 mag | 201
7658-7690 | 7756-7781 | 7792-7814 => -0.06 mag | 202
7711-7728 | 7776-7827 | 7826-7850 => 0.01 mag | 206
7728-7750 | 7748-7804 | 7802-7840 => 0.00 mag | 205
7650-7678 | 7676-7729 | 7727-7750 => 0.02 mag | 204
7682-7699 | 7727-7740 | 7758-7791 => 0.00 mag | 205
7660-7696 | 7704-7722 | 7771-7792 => 0.04 mag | 204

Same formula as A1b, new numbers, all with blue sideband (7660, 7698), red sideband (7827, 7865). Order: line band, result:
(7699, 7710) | 0.3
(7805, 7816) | 0.1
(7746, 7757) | 0.2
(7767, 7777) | -0.6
